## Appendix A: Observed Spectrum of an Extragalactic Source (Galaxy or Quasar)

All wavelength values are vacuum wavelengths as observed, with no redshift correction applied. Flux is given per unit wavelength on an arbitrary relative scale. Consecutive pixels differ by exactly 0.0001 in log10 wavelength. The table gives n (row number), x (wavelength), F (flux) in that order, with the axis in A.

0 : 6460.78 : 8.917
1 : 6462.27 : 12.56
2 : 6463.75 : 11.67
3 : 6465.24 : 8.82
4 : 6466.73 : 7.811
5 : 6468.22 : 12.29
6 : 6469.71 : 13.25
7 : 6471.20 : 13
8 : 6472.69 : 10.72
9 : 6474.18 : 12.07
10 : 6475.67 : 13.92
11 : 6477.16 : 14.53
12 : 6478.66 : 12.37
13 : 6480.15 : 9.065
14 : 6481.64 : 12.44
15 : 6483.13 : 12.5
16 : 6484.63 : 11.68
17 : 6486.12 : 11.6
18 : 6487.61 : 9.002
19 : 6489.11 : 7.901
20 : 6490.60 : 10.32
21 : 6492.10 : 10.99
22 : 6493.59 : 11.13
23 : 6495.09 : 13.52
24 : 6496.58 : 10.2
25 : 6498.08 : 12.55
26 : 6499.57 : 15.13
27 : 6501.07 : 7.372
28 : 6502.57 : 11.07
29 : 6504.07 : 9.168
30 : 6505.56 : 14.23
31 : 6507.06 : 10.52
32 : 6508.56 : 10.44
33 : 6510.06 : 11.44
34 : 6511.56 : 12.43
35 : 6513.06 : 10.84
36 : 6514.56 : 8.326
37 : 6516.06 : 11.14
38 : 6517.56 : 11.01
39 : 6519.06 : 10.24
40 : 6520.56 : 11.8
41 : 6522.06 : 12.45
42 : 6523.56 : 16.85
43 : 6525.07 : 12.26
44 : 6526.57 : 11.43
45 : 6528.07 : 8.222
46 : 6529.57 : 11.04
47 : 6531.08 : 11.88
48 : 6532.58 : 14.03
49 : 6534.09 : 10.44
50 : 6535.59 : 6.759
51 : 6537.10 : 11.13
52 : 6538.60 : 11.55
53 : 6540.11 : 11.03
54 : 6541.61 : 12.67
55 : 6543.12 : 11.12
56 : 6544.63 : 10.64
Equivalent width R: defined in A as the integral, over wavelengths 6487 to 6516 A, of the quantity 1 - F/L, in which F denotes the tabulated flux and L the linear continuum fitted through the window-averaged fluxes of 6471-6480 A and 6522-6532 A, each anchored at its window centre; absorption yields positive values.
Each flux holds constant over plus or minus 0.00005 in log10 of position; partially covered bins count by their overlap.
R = 3.2 A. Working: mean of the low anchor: 12.5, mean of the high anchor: 12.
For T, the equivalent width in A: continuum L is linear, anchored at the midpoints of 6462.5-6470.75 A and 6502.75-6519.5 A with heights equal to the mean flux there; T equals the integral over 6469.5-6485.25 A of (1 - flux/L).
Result -1.9 A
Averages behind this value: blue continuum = 11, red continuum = 10.9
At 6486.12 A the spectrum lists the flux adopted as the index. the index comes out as 11.6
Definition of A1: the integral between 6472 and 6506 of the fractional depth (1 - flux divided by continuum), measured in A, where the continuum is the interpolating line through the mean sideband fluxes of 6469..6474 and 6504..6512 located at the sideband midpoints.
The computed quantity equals 1.4 A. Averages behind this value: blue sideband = 12.3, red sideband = 11.5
